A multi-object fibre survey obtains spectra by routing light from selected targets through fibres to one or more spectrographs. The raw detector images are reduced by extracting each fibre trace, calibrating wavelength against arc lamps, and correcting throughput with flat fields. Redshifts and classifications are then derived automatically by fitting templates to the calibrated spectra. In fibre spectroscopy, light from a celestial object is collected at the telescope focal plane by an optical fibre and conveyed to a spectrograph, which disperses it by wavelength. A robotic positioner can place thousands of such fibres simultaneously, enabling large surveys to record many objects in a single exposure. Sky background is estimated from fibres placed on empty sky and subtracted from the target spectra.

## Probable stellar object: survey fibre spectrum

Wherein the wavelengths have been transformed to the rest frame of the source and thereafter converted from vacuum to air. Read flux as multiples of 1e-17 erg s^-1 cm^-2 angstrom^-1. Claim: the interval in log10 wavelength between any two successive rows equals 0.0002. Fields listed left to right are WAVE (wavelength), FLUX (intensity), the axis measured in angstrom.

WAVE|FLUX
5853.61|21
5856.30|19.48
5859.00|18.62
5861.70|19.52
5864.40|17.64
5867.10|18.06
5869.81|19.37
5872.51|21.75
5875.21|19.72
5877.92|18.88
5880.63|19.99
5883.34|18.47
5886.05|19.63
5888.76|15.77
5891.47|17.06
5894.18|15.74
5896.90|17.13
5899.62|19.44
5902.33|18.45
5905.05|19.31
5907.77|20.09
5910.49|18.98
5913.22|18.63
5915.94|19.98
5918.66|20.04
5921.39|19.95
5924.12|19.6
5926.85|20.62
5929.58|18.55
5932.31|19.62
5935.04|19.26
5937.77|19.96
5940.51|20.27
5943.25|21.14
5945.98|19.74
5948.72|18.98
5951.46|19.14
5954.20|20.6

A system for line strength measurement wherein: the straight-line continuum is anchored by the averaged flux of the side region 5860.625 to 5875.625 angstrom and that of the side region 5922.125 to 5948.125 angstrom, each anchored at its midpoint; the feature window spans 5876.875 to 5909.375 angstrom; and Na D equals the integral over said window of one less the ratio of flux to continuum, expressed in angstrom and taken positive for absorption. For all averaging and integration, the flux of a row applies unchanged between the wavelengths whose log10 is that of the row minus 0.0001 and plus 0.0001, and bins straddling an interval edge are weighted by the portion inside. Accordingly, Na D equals 2.0 angstrom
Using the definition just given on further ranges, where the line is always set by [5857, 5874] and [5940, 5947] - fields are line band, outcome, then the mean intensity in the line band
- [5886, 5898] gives 1.7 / 16.8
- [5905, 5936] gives 0.8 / 19.6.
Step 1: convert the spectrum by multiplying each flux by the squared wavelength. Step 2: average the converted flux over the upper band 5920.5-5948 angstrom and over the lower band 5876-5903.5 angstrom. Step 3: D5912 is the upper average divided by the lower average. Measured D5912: 1.11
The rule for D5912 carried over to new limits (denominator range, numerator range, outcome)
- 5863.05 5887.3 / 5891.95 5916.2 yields 0.97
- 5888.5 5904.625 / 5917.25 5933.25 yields 1.14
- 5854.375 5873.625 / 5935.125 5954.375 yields 1.06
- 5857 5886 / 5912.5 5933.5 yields 1.04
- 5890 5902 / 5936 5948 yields 1.18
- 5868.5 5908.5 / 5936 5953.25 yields 1.08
